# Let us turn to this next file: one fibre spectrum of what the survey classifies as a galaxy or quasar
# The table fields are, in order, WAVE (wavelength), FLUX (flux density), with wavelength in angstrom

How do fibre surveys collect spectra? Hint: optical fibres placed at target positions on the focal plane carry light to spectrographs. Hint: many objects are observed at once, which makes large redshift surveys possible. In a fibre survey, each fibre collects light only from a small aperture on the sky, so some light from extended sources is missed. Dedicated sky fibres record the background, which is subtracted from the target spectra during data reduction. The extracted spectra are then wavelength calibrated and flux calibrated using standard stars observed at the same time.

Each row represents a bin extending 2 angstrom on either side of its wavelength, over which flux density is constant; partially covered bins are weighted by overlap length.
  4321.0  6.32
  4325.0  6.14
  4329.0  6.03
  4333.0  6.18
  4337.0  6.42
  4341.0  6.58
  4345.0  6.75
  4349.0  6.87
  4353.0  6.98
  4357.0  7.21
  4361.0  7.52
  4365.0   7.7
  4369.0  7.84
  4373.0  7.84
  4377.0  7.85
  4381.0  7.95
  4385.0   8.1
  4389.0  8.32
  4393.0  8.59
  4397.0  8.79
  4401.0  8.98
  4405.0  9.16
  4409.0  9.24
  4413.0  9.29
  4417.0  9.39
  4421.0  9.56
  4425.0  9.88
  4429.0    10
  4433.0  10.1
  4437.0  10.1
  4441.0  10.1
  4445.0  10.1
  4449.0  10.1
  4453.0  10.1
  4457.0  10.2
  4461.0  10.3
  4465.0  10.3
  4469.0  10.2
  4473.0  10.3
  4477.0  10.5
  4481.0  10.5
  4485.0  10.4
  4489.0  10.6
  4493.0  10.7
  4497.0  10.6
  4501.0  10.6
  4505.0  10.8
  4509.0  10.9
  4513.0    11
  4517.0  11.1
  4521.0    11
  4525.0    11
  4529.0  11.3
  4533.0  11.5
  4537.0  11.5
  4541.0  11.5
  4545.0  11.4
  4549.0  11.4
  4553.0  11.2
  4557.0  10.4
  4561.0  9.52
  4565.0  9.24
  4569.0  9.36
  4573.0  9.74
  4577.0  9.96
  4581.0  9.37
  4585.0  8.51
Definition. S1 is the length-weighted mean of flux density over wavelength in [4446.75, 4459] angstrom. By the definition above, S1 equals 10.1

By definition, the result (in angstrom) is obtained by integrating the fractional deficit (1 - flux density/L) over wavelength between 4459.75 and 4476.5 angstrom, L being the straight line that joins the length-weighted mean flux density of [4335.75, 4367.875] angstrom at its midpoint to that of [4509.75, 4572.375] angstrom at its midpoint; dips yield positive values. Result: -1.7 angstrom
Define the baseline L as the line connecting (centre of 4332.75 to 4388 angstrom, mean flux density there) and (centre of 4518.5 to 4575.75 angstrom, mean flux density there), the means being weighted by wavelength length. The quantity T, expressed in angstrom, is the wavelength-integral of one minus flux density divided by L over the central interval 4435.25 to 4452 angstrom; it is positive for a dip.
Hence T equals -2.4 angstrom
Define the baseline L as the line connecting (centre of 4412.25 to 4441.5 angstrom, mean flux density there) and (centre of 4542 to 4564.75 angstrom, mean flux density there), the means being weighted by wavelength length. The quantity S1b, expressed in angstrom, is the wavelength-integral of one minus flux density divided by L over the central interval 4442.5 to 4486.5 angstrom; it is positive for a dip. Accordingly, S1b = -0.9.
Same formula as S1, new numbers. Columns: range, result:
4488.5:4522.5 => 10.8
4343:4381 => 7.42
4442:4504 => 10.4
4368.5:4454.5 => 9.17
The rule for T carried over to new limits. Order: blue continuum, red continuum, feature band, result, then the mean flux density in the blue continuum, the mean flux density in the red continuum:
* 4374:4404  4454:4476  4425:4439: -0.9 angstrom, 8.38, 10.3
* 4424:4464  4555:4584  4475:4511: -2.6 angstrom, 10.1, 9.62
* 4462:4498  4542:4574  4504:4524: -1.1 angstrom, 10.4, 10.3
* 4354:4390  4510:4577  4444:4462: -1.9 angstrom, 7.78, 10.7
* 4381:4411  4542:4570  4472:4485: -1.2 angstrom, 8.69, 10.4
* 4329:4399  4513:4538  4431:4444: -1.3 angstrom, 7.46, 11.2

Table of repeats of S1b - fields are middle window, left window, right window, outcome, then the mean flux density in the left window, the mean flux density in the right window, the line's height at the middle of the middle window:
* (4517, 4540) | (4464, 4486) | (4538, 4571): -1.7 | 10.4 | 10.5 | 10.5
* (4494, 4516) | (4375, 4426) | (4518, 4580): -1.5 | 8.83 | 10.7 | 10.1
